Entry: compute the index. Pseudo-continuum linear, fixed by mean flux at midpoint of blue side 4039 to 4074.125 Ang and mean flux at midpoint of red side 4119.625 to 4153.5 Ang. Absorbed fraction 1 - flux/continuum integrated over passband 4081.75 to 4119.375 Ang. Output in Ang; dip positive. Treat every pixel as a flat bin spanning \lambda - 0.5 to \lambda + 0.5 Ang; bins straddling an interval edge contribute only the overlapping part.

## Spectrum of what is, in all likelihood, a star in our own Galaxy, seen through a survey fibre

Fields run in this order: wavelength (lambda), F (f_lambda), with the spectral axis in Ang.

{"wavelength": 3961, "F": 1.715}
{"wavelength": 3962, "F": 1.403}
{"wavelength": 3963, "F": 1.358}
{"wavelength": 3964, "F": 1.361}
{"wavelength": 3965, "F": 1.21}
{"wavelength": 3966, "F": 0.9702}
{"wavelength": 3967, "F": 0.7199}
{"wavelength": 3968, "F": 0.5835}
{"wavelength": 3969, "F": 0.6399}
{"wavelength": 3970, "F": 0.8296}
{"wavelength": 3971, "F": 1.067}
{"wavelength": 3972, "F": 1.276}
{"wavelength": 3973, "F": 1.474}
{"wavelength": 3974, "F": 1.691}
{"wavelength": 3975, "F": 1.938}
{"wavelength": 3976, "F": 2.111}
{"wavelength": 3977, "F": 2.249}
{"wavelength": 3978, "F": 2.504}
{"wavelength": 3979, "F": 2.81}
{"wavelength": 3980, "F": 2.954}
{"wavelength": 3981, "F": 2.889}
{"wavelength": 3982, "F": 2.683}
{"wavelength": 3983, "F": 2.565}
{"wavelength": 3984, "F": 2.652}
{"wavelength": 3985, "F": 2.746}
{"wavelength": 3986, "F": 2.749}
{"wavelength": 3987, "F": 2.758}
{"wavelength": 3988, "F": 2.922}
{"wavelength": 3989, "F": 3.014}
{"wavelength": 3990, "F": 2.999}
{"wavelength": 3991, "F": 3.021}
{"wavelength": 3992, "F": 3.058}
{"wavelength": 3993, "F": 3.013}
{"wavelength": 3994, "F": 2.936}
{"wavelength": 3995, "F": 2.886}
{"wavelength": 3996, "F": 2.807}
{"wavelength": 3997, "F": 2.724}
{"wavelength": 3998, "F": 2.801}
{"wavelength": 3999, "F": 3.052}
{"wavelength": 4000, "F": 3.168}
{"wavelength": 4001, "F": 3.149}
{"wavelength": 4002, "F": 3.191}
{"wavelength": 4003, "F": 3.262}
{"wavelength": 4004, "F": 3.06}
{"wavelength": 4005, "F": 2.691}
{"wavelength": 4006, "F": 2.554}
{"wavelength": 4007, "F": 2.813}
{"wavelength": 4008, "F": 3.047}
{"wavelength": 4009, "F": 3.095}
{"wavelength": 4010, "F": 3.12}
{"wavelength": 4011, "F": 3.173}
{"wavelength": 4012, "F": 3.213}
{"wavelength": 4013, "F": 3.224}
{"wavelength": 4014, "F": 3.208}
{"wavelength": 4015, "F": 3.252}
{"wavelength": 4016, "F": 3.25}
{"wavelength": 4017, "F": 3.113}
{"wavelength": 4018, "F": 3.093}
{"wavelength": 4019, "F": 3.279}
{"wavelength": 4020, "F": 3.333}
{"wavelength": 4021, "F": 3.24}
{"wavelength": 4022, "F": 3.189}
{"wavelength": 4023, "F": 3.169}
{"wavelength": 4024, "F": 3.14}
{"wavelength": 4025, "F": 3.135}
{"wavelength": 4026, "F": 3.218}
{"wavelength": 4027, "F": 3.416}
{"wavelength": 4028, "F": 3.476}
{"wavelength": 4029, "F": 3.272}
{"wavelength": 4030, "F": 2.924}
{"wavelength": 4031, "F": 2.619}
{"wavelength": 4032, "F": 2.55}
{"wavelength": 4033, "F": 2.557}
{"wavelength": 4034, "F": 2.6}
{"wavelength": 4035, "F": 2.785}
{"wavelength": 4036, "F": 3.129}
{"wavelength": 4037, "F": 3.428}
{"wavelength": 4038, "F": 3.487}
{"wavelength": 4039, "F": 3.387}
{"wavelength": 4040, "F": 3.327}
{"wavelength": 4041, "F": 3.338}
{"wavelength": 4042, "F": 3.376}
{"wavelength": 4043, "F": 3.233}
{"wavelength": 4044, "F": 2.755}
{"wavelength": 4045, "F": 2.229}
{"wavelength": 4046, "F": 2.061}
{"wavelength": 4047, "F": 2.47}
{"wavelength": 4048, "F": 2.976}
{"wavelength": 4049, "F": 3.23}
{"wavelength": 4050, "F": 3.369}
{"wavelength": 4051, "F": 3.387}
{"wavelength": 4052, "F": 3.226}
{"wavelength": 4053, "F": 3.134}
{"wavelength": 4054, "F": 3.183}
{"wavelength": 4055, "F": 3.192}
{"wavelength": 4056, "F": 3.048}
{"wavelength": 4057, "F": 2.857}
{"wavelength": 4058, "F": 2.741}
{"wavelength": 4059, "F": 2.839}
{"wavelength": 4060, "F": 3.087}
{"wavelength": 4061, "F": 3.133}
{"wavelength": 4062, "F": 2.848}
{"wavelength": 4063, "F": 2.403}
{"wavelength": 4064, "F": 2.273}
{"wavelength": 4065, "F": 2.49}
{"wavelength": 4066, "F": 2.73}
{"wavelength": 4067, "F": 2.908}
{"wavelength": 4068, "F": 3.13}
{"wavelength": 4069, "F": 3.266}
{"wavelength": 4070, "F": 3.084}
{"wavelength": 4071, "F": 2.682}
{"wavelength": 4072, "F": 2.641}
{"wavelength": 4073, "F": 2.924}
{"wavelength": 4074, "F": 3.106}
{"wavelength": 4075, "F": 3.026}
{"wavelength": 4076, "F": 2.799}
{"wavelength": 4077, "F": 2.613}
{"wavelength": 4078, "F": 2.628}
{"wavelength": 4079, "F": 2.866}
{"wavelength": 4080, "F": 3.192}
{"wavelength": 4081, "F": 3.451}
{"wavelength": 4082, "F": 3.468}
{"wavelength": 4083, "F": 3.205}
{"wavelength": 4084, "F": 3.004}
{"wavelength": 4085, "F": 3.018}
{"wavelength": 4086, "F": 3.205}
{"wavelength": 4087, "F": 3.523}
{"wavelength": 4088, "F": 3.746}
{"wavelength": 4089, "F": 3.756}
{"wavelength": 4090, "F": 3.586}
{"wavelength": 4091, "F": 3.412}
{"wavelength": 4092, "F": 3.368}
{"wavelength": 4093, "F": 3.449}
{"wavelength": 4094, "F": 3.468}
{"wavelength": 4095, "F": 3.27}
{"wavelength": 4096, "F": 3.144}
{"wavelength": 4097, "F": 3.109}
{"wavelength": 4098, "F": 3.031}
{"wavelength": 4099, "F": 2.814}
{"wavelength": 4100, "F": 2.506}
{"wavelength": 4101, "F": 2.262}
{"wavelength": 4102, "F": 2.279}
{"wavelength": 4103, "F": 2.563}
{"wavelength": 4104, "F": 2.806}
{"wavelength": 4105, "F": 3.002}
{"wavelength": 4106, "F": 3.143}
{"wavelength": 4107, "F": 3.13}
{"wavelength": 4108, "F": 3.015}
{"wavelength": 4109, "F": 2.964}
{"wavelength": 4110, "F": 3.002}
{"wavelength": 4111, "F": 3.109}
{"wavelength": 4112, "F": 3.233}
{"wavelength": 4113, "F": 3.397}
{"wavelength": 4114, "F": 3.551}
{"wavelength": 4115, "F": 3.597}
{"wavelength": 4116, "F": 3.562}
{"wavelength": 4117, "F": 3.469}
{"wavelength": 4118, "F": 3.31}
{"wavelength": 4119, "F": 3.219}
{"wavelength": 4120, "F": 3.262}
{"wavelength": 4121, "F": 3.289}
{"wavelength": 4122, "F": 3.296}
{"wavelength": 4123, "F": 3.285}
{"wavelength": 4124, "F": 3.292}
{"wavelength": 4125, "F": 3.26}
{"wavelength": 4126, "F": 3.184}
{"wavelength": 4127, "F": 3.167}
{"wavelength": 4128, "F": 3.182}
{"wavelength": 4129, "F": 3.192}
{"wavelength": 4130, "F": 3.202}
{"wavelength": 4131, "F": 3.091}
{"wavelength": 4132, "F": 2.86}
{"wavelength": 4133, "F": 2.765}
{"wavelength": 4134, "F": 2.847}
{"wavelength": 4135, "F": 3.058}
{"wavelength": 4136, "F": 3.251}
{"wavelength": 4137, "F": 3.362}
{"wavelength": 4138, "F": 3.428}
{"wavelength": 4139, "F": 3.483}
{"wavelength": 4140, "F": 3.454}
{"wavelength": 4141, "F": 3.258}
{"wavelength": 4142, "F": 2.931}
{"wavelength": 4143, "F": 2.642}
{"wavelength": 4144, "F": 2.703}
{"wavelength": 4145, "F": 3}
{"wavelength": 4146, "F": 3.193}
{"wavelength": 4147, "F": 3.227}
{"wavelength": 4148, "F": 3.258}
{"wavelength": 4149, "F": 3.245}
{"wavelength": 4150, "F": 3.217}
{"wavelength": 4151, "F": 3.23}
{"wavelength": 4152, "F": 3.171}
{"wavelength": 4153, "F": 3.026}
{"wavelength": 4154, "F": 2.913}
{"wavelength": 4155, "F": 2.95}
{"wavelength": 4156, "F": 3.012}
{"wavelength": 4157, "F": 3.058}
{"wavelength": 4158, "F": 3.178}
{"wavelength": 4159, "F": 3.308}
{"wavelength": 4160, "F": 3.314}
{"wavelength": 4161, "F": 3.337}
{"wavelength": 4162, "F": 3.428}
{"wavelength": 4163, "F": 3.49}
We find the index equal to -1.4 Ang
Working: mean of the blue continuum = 2.94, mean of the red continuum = 3.16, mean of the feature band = 3.17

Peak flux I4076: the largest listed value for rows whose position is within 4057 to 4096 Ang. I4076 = 3.756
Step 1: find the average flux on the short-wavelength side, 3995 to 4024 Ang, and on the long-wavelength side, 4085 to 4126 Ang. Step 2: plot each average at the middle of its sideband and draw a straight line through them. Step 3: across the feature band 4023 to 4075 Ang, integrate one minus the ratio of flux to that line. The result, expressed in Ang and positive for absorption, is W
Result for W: 2.4 Ang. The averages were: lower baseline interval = 3.08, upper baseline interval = 3.19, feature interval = 2.98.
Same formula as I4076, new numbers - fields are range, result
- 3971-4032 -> 3.476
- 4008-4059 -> 3.487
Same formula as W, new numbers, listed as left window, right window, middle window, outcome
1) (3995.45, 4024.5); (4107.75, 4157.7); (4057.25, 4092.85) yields 1.1 Ang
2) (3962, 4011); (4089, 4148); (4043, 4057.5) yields -1.0 Ang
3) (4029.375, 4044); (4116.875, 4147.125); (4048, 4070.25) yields 0.7 Ang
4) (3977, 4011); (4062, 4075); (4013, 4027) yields -1.7 Ang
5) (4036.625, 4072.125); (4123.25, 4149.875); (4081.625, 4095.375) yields -1.6 Ang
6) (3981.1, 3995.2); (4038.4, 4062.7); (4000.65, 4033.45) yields -1.8 Ang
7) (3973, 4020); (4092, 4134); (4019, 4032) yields -1.0 Ang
